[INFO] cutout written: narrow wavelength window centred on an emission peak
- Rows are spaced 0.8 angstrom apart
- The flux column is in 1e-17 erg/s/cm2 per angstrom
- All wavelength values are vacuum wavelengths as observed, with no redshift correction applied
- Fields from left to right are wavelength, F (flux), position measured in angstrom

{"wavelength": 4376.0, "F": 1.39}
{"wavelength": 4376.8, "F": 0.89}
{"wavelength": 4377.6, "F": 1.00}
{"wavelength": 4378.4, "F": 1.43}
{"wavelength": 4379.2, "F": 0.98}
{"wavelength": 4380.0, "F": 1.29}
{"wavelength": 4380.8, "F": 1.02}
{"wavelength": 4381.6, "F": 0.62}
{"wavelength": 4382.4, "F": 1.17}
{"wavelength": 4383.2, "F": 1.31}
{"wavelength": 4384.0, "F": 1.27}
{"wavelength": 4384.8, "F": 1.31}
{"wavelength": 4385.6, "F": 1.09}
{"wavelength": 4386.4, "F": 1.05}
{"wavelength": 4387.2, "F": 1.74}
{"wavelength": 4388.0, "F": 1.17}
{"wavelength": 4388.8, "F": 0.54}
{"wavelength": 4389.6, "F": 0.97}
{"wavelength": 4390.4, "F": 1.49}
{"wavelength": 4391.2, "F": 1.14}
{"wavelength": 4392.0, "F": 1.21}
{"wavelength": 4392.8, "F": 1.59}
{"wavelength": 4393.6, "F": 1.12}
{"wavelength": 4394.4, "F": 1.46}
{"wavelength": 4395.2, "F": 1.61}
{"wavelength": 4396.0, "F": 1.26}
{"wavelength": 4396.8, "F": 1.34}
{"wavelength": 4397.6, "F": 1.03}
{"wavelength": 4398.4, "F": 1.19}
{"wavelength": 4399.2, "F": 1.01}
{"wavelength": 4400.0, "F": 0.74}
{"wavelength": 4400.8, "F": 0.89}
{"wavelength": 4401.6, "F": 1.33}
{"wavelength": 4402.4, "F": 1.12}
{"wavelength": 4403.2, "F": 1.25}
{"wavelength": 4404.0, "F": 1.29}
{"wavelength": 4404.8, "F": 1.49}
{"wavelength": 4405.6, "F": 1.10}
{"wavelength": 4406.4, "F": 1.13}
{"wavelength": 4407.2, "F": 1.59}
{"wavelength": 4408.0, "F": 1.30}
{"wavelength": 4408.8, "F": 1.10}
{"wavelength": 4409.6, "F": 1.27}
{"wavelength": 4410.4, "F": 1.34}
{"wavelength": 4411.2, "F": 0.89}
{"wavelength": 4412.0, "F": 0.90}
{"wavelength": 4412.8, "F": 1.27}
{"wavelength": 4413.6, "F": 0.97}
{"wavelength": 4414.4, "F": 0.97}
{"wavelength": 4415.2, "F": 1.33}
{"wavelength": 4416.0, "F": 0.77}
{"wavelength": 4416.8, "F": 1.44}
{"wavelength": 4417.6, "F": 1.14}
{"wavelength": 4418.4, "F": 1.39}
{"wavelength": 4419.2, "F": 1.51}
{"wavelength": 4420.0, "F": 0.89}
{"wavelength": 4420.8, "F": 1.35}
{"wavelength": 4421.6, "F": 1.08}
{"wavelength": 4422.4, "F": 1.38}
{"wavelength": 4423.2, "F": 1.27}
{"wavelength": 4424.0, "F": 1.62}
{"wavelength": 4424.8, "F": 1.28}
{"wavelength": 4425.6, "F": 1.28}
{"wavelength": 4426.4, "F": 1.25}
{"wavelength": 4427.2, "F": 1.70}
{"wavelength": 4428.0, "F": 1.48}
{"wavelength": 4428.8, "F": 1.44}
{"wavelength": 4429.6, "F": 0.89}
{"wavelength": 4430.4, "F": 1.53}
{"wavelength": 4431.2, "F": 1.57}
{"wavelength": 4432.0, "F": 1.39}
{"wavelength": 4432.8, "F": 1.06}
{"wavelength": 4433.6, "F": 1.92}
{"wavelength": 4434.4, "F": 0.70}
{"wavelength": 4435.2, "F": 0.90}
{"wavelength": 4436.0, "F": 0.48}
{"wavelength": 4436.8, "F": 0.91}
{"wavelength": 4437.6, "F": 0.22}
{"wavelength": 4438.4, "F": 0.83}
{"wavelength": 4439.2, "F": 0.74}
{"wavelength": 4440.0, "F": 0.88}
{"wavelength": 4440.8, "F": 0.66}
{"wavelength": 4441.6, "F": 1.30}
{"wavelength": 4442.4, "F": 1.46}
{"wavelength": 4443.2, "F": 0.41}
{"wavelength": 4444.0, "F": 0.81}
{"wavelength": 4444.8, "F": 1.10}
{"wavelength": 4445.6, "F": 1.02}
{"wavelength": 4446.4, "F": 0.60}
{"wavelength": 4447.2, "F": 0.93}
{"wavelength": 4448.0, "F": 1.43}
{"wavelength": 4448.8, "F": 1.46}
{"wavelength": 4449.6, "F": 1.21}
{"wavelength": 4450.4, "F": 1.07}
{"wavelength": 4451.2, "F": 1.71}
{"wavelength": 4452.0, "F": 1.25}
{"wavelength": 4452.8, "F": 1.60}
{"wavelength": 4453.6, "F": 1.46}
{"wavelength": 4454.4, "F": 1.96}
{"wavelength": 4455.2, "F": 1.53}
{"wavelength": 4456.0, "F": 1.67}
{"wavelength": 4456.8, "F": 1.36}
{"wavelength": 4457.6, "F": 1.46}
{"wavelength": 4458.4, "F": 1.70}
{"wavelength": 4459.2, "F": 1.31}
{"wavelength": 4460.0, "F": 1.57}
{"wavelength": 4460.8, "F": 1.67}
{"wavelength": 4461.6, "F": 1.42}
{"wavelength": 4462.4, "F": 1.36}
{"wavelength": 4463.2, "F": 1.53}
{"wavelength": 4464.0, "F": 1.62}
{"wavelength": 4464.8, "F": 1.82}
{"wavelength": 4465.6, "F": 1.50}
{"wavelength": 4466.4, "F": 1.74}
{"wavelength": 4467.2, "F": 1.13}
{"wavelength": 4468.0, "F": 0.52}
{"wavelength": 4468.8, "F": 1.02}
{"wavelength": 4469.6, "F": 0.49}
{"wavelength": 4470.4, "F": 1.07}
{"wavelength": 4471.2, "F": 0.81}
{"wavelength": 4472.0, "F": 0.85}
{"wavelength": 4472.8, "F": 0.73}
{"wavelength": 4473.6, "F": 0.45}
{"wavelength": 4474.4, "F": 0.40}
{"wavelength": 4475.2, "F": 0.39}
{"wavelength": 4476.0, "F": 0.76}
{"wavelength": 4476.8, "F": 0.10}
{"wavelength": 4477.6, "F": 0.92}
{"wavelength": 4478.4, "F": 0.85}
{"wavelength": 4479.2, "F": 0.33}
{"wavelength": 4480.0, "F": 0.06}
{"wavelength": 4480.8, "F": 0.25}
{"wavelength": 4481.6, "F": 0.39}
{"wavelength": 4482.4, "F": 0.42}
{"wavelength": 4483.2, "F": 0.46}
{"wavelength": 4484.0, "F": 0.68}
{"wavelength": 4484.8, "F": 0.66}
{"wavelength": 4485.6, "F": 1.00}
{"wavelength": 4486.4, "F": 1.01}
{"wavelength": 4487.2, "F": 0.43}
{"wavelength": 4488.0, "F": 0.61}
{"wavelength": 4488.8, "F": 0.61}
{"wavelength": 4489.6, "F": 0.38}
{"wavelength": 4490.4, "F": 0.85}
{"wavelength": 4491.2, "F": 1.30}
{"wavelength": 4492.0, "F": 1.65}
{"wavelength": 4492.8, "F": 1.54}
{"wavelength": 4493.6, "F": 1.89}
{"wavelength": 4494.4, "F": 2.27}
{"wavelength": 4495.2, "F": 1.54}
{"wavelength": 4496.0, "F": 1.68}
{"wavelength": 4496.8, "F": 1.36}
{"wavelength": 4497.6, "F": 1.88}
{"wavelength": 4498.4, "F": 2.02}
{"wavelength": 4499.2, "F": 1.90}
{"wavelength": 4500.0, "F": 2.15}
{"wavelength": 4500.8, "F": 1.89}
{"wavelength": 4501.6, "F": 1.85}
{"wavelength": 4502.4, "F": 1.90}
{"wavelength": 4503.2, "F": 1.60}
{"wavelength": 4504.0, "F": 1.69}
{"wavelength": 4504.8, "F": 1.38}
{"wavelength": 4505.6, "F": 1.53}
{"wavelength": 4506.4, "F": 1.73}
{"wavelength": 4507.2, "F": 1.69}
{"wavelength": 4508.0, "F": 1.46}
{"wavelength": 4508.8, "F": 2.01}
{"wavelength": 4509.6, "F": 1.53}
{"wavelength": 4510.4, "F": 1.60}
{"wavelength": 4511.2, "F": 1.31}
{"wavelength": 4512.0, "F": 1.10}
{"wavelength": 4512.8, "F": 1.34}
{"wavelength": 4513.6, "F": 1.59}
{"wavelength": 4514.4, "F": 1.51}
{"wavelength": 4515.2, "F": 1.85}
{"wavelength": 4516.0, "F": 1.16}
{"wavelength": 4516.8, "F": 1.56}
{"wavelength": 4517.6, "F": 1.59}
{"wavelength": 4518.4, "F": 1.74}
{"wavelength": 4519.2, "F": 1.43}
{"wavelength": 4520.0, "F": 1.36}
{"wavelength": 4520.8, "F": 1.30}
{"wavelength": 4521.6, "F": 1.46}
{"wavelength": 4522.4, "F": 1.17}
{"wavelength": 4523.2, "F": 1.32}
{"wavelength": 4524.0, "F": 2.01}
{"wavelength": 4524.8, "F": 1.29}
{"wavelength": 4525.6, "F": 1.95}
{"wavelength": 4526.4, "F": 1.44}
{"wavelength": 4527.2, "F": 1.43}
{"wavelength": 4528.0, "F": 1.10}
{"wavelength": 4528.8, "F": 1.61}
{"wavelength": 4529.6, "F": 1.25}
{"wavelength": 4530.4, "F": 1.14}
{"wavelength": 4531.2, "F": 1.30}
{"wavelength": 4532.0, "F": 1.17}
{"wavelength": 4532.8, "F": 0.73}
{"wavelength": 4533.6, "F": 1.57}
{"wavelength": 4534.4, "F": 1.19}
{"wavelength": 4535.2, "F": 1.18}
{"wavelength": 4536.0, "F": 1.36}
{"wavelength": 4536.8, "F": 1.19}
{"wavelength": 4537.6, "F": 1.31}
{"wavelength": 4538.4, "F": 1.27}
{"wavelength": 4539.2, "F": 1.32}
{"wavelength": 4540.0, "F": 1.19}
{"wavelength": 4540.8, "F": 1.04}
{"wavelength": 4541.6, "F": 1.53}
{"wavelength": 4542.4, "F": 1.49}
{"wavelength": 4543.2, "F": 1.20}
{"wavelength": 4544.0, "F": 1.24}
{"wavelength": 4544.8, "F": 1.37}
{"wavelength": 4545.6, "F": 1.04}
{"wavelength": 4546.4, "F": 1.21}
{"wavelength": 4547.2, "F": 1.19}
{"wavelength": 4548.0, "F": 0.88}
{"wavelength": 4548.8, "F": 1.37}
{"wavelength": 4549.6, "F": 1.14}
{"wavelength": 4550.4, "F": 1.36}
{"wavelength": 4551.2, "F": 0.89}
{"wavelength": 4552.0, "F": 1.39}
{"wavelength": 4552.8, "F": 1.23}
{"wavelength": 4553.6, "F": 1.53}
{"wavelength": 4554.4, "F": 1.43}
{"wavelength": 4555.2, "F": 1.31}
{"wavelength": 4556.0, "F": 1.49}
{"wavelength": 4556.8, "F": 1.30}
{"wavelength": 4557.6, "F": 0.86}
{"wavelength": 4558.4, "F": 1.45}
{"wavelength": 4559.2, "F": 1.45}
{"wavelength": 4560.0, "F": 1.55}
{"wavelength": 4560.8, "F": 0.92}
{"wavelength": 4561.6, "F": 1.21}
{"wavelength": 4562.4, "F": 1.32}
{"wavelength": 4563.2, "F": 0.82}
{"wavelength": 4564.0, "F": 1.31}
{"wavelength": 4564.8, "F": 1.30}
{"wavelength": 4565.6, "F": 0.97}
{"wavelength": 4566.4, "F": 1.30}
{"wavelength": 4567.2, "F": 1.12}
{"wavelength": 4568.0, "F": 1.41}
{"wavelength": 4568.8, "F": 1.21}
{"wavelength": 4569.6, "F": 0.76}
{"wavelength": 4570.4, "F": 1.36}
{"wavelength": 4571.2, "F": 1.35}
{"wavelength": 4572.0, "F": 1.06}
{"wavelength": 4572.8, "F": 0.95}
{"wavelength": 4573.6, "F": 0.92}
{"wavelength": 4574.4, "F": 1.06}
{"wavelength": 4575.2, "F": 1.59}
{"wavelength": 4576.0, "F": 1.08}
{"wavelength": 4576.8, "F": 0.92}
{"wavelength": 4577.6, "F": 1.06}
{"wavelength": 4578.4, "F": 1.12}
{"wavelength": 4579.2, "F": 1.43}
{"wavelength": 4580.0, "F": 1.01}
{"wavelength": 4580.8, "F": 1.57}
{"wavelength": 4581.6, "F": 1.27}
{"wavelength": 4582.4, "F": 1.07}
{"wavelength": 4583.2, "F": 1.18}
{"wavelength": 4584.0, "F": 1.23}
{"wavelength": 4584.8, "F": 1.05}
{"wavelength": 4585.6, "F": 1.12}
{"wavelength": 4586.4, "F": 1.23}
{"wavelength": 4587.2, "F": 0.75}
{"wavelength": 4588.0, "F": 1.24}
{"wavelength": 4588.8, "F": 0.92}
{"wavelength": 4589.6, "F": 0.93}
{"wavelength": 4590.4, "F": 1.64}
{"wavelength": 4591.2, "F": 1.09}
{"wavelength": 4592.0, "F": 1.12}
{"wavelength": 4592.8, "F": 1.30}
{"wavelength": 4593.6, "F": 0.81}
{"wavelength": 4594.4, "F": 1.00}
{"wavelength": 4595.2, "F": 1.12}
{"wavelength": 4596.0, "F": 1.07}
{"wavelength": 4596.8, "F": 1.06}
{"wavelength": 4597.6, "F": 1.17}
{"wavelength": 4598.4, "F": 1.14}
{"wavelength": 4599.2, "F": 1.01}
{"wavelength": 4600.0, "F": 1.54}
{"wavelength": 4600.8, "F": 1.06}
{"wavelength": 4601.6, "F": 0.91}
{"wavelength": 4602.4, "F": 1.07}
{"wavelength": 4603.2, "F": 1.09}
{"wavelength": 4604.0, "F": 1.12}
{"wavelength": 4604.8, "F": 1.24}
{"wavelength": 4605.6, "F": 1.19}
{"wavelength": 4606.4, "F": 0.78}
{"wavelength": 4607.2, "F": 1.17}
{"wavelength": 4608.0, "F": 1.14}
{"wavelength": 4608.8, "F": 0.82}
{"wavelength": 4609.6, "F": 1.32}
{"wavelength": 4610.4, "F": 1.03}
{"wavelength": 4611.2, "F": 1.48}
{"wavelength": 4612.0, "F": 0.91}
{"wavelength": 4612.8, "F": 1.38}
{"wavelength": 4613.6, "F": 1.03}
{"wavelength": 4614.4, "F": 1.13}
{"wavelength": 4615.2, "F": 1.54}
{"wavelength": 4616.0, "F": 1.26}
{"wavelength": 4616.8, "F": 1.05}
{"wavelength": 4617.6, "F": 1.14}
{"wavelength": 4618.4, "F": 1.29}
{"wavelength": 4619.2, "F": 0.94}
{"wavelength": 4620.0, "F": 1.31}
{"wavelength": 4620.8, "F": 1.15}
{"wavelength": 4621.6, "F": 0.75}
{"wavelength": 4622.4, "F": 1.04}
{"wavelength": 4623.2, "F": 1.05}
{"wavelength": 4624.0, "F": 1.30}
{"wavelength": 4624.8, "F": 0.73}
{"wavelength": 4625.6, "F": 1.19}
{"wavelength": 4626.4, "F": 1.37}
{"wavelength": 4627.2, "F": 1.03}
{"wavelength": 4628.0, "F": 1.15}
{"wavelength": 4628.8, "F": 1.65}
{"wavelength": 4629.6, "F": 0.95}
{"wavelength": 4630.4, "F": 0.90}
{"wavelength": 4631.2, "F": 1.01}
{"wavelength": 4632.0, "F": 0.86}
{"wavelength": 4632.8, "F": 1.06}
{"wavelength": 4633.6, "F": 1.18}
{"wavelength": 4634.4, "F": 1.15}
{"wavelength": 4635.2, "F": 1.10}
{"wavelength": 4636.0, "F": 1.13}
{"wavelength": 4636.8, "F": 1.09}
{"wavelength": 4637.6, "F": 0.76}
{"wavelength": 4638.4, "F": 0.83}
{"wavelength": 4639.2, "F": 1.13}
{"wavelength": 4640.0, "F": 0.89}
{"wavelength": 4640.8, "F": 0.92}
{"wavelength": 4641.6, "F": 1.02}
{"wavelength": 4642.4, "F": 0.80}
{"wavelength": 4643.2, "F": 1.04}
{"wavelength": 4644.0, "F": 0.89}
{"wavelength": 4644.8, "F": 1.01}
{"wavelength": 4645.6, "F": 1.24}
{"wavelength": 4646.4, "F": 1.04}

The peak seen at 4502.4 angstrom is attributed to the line C IV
